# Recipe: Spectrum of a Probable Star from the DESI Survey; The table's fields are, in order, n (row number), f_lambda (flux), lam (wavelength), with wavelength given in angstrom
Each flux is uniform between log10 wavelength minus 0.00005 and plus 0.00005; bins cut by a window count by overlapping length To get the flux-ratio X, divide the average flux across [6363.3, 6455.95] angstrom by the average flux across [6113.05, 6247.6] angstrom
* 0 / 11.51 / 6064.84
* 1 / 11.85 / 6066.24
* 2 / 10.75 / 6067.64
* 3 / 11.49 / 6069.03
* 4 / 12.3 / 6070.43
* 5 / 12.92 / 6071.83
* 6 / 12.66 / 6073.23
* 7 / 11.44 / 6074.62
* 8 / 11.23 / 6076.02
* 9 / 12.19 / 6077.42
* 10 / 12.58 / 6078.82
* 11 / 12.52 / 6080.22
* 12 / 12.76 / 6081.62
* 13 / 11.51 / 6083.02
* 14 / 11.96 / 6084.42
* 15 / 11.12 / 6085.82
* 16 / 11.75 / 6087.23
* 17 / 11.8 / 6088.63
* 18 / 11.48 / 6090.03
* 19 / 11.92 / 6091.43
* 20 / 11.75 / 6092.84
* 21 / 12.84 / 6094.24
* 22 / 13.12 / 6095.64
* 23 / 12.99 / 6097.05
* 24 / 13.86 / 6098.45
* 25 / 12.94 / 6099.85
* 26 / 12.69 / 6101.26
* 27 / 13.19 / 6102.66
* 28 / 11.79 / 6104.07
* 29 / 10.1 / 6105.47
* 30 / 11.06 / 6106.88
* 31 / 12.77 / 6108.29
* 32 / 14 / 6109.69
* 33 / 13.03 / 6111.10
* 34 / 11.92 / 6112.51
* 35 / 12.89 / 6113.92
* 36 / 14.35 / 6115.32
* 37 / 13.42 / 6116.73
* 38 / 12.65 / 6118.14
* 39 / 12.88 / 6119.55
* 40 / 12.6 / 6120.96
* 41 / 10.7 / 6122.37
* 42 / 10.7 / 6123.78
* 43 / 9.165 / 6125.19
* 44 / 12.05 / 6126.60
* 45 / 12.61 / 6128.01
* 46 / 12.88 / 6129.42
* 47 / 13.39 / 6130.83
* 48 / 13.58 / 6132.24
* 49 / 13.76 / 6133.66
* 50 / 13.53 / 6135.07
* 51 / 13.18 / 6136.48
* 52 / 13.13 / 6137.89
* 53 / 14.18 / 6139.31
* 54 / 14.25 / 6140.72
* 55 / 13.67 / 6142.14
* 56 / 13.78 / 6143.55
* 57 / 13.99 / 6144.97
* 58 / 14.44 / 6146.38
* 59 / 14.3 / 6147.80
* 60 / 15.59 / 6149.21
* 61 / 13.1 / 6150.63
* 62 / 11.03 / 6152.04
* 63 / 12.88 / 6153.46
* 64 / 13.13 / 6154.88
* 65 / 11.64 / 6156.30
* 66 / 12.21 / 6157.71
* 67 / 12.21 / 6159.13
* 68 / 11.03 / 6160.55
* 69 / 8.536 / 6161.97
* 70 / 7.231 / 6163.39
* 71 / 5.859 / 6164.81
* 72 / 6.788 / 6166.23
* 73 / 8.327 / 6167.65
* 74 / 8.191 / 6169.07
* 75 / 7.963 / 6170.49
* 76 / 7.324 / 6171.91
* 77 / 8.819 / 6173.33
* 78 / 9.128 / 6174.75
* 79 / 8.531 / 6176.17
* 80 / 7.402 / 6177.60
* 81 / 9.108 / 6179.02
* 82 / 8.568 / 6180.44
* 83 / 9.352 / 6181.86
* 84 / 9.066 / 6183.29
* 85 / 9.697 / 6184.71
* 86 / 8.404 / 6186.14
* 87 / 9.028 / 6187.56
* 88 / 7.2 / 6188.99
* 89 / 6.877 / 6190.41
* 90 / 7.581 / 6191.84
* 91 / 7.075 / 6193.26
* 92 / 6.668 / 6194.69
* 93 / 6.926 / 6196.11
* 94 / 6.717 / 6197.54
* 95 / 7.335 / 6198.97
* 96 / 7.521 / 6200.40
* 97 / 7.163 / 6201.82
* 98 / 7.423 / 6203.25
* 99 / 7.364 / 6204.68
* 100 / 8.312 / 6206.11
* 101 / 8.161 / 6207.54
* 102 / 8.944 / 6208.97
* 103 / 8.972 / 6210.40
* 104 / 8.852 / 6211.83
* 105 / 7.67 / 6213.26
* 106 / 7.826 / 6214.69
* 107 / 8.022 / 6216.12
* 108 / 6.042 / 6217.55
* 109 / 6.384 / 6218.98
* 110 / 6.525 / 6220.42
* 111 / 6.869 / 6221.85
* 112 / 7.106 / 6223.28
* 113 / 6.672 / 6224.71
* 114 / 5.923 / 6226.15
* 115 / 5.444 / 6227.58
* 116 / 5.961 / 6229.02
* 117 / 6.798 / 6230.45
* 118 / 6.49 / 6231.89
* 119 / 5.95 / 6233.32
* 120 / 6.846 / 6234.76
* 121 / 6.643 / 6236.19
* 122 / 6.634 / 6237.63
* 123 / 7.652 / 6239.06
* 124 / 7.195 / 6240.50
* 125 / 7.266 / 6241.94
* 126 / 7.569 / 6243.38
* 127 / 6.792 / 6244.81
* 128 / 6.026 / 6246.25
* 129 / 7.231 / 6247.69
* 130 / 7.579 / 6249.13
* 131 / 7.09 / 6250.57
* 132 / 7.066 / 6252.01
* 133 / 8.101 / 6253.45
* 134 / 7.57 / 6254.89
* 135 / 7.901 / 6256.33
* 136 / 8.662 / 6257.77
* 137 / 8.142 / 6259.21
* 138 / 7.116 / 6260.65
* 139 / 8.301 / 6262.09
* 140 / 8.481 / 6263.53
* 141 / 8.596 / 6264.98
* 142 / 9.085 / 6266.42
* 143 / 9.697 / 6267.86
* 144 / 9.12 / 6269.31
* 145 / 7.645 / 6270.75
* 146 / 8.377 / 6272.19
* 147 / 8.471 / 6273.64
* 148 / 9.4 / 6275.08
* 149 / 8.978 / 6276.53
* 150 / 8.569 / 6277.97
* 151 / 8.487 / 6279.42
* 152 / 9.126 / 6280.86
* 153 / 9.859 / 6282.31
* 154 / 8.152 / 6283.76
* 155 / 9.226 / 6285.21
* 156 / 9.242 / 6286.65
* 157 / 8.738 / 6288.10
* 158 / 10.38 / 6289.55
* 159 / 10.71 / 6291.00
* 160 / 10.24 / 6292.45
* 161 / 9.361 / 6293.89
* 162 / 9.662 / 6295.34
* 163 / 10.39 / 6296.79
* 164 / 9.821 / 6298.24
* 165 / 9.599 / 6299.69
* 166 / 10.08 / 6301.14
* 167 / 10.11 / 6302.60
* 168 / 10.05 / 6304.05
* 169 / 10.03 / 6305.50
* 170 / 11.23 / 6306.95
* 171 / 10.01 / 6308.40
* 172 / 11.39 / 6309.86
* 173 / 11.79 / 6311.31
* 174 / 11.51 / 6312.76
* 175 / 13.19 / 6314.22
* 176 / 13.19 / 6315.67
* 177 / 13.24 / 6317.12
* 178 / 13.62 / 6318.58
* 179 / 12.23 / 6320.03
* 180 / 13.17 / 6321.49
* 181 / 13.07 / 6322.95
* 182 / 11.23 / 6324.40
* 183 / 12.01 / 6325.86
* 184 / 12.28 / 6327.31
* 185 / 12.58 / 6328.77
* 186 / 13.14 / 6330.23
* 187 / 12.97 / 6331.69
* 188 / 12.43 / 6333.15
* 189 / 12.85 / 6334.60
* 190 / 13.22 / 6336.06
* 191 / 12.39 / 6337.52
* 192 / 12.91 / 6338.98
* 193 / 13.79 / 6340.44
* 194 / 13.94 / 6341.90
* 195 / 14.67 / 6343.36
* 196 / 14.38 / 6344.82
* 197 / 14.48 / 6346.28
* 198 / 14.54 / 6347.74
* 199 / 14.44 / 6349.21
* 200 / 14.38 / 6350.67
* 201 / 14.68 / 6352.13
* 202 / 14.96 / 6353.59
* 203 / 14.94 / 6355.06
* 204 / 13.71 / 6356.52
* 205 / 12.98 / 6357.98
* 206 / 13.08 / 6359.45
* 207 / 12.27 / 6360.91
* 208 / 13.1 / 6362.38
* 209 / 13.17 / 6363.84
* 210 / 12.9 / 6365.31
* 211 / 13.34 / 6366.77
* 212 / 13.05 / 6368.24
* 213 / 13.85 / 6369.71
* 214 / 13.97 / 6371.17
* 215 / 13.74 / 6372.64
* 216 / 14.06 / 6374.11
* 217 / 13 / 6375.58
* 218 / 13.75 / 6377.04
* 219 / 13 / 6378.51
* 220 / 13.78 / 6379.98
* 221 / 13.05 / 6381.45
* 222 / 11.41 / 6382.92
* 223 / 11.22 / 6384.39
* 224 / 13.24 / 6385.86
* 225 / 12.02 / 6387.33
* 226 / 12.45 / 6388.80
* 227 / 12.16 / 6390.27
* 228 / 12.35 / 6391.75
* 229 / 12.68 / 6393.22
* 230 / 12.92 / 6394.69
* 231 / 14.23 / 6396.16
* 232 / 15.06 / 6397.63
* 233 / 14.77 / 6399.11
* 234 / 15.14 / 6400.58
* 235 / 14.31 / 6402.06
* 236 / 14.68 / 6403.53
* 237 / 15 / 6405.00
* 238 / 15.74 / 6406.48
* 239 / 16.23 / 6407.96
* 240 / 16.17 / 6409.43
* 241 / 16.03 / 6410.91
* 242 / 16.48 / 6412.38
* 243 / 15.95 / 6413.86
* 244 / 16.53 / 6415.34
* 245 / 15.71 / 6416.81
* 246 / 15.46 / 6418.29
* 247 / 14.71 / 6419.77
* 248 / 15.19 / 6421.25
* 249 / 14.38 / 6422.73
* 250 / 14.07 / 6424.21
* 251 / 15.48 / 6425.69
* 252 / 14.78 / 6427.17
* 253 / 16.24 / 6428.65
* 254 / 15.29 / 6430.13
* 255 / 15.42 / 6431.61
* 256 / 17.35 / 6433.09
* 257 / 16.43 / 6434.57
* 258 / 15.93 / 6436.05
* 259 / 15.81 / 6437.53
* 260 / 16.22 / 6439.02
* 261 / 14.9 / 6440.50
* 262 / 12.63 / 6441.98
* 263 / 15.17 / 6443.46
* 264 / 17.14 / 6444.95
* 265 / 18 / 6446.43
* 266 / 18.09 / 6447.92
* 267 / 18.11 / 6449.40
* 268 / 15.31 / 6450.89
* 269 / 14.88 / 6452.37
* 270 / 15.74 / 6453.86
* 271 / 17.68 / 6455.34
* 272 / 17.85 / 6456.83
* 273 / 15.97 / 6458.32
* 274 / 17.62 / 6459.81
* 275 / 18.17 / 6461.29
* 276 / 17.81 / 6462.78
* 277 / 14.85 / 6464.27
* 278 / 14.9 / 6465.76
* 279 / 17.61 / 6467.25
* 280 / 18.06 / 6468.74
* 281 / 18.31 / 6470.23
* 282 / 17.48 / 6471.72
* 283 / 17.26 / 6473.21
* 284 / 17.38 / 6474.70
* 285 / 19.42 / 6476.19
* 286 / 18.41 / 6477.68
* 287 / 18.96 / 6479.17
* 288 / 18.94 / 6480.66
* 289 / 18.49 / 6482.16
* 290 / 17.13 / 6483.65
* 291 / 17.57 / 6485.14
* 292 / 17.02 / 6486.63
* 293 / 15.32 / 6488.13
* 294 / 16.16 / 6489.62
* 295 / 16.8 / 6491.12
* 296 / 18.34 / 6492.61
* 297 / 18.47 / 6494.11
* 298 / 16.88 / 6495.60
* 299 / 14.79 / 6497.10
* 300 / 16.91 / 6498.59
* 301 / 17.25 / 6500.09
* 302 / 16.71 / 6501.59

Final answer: 1.56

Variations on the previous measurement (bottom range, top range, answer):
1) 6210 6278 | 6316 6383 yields 1.78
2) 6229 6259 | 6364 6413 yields 1.93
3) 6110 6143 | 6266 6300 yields 0.72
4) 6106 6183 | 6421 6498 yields 1.45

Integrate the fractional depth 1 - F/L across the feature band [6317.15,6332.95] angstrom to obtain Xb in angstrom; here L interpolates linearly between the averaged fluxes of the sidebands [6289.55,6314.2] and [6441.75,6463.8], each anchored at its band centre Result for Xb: -1.7 angstrom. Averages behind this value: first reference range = 10.5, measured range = 12.6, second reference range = 16.7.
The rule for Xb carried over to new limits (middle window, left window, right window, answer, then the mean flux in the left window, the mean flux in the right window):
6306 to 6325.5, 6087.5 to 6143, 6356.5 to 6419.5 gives 1.99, 12.6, 13.9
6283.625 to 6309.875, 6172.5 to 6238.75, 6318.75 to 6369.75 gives 3.32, 7.52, 13.3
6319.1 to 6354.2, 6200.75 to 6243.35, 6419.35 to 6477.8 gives -4.52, 7.15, 16.4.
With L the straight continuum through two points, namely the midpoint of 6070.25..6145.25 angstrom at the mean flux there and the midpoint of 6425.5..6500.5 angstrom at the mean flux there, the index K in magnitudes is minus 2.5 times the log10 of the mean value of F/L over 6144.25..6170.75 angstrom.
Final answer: 0.19 mag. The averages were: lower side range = 12.5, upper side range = 16.8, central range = 11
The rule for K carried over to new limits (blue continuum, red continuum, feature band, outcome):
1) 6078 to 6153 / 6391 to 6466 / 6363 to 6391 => 0.17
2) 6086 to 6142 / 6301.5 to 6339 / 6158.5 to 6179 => 0.43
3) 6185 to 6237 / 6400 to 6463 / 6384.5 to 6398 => 0.12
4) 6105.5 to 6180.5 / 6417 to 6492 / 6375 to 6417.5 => 0.11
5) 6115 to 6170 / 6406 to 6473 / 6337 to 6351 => 0.06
